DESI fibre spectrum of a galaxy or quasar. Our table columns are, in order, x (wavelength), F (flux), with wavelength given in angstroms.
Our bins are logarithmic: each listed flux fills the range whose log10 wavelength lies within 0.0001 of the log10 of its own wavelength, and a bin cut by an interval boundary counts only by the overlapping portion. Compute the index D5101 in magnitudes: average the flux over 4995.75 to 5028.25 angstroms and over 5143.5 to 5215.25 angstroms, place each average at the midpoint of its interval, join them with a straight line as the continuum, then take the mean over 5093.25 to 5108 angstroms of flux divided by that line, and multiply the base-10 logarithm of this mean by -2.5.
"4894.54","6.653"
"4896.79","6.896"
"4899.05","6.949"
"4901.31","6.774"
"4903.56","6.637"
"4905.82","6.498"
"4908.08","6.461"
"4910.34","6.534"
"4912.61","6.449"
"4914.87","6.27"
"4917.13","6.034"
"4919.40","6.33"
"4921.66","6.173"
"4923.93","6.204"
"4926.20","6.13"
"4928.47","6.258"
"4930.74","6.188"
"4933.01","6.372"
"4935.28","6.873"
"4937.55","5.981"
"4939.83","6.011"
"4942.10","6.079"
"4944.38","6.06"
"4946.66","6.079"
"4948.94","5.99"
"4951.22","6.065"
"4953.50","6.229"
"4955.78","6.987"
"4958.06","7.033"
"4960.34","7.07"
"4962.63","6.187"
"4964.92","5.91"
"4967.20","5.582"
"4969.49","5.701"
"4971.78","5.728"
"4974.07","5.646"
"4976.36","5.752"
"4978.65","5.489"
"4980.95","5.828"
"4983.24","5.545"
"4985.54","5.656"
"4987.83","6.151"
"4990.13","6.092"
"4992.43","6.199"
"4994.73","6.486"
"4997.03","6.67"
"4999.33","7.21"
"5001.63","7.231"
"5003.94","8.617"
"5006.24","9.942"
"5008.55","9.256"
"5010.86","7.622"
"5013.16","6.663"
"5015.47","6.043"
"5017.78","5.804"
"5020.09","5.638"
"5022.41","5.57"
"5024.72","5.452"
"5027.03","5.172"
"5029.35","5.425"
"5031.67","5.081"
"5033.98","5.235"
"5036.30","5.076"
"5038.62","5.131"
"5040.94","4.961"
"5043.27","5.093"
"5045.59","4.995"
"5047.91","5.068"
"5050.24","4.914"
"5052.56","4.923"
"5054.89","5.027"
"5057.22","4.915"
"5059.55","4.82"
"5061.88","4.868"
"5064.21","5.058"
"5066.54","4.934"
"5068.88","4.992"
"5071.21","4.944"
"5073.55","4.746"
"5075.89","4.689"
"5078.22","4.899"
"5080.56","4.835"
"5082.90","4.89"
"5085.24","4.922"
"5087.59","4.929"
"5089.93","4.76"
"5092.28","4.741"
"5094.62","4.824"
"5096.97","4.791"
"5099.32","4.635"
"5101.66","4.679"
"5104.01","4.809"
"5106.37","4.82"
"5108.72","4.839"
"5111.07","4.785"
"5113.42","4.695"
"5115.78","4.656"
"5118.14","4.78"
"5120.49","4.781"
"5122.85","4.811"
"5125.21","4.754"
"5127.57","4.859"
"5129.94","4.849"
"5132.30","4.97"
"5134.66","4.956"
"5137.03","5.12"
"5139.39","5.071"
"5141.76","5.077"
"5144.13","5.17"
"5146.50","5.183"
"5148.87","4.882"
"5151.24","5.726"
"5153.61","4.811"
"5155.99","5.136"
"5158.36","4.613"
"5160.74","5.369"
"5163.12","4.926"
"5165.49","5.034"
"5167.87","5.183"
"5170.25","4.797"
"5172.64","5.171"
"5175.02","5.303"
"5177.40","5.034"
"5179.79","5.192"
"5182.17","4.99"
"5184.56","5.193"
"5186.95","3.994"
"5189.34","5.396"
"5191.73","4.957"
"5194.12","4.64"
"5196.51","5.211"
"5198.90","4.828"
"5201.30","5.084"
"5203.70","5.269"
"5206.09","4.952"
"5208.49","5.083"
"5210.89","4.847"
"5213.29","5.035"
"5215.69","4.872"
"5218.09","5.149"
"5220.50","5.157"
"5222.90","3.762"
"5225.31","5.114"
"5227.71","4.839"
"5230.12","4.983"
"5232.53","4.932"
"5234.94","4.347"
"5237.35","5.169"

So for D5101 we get 0.24 mag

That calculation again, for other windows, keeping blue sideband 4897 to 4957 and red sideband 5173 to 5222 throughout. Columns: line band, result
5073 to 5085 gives 0.159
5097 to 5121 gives 0.147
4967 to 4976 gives 0.081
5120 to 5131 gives 0.118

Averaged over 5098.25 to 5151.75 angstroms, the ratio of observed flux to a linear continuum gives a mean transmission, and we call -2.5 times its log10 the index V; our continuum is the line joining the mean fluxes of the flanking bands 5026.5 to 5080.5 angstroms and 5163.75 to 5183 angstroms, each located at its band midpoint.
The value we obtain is 0.03 mag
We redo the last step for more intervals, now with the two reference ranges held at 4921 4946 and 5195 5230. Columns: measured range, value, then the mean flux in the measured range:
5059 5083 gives 0.146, 4.88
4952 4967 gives -0.070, 6.5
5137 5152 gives 0.018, 5.17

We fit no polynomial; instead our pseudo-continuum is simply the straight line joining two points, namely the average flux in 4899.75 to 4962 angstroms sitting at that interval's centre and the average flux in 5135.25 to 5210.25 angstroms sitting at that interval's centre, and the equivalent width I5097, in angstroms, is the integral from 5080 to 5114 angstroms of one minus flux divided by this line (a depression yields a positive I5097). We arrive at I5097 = 4.1 angstroms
